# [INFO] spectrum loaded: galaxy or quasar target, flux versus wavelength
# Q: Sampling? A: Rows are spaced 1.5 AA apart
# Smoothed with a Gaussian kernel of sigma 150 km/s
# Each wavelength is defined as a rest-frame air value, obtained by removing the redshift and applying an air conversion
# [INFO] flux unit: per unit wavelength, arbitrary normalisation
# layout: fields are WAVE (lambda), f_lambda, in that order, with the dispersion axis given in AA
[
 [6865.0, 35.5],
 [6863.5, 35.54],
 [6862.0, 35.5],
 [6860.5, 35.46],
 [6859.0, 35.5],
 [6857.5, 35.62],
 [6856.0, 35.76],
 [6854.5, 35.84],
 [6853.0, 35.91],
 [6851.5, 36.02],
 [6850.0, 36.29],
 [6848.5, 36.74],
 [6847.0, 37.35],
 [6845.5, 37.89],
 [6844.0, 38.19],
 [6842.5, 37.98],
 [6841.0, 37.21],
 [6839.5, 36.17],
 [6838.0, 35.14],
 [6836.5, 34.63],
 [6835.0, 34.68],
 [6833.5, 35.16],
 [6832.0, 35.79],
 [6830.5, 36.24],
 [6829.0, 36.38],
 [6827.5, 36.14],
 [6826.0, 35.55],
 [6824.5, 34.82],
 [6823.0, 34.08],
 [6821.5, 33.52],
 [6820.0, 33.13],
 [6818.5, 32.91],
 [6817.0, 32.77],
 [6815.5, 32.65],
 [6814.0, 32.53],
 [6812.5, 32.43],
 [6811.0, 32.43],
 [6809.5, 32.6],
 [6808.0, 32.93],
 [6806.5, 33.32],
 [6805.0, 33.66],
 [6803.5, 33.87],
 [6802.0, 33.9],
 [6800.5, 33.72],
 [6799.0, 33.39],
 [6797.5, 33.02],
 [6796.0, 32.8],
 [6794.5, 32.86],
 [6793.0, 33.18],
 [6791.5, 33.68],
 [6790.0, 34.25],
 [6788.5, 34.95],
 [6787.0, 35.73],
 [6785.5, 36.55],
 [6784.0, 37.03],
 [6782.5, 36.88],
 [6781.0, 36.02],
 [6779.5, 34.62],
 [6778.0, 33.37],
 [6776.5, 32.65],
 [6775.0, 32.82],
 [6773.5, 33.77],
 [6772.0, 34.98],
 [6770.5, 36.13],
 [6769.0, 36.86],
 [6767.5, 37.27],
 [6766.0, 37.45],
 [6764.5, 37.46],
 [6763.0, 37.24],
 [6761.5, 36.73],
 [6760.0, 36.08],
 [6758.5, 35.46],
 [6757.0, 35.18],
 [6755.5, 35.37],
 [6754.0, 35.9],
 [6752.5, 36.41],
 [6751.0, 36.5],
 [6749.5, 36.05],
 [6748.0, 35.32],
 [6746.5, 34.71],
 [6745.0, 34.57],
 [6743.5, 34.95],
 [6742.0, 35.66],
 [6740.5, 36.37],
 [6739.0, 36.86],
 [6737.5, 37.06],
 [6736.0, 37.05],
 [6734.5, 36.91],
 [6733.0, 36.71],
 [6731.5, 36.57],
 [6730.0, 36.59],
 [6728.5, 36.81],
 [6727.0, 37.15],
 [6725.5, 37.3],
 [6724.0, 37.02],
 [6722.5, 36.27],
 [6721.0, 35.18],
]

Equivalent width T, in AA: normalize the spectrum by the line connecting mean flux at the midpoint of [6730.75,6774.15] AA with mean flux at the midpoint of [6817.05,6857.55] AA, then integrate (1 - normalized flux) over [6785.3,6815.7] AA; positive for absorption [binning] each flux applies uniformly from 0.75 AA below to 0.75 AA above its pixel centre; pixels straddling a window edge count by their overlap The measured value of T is 2.0 AA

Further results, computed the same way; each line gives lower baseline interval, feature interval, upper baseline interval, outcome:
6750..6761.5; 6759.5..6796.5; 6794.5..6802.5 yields -0.76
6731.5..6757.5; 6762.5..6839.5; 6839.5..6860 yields 3.83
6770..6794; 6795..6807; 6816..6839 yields 0.45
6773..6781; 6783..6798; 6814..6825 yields -0.40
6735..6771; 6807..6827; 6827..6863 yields 1.59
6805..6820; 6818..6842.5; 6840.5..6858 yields -0.35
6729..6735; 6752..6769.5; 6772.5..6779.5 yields -0.98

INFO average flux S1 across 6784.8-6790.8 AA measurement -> 35.3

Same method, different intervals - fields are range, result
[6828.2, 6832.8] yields 36.1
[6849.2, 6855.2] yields 36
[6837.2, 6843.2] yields 36.6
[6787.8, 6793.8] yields 34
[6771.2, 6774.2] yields 34.4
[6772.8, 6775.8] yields 33.3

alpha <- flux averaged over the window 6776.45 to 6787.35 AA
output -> 35.5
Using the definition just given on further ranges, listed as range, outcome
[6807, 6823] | 32.9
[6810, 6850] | 35.1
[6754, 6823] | 34.5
